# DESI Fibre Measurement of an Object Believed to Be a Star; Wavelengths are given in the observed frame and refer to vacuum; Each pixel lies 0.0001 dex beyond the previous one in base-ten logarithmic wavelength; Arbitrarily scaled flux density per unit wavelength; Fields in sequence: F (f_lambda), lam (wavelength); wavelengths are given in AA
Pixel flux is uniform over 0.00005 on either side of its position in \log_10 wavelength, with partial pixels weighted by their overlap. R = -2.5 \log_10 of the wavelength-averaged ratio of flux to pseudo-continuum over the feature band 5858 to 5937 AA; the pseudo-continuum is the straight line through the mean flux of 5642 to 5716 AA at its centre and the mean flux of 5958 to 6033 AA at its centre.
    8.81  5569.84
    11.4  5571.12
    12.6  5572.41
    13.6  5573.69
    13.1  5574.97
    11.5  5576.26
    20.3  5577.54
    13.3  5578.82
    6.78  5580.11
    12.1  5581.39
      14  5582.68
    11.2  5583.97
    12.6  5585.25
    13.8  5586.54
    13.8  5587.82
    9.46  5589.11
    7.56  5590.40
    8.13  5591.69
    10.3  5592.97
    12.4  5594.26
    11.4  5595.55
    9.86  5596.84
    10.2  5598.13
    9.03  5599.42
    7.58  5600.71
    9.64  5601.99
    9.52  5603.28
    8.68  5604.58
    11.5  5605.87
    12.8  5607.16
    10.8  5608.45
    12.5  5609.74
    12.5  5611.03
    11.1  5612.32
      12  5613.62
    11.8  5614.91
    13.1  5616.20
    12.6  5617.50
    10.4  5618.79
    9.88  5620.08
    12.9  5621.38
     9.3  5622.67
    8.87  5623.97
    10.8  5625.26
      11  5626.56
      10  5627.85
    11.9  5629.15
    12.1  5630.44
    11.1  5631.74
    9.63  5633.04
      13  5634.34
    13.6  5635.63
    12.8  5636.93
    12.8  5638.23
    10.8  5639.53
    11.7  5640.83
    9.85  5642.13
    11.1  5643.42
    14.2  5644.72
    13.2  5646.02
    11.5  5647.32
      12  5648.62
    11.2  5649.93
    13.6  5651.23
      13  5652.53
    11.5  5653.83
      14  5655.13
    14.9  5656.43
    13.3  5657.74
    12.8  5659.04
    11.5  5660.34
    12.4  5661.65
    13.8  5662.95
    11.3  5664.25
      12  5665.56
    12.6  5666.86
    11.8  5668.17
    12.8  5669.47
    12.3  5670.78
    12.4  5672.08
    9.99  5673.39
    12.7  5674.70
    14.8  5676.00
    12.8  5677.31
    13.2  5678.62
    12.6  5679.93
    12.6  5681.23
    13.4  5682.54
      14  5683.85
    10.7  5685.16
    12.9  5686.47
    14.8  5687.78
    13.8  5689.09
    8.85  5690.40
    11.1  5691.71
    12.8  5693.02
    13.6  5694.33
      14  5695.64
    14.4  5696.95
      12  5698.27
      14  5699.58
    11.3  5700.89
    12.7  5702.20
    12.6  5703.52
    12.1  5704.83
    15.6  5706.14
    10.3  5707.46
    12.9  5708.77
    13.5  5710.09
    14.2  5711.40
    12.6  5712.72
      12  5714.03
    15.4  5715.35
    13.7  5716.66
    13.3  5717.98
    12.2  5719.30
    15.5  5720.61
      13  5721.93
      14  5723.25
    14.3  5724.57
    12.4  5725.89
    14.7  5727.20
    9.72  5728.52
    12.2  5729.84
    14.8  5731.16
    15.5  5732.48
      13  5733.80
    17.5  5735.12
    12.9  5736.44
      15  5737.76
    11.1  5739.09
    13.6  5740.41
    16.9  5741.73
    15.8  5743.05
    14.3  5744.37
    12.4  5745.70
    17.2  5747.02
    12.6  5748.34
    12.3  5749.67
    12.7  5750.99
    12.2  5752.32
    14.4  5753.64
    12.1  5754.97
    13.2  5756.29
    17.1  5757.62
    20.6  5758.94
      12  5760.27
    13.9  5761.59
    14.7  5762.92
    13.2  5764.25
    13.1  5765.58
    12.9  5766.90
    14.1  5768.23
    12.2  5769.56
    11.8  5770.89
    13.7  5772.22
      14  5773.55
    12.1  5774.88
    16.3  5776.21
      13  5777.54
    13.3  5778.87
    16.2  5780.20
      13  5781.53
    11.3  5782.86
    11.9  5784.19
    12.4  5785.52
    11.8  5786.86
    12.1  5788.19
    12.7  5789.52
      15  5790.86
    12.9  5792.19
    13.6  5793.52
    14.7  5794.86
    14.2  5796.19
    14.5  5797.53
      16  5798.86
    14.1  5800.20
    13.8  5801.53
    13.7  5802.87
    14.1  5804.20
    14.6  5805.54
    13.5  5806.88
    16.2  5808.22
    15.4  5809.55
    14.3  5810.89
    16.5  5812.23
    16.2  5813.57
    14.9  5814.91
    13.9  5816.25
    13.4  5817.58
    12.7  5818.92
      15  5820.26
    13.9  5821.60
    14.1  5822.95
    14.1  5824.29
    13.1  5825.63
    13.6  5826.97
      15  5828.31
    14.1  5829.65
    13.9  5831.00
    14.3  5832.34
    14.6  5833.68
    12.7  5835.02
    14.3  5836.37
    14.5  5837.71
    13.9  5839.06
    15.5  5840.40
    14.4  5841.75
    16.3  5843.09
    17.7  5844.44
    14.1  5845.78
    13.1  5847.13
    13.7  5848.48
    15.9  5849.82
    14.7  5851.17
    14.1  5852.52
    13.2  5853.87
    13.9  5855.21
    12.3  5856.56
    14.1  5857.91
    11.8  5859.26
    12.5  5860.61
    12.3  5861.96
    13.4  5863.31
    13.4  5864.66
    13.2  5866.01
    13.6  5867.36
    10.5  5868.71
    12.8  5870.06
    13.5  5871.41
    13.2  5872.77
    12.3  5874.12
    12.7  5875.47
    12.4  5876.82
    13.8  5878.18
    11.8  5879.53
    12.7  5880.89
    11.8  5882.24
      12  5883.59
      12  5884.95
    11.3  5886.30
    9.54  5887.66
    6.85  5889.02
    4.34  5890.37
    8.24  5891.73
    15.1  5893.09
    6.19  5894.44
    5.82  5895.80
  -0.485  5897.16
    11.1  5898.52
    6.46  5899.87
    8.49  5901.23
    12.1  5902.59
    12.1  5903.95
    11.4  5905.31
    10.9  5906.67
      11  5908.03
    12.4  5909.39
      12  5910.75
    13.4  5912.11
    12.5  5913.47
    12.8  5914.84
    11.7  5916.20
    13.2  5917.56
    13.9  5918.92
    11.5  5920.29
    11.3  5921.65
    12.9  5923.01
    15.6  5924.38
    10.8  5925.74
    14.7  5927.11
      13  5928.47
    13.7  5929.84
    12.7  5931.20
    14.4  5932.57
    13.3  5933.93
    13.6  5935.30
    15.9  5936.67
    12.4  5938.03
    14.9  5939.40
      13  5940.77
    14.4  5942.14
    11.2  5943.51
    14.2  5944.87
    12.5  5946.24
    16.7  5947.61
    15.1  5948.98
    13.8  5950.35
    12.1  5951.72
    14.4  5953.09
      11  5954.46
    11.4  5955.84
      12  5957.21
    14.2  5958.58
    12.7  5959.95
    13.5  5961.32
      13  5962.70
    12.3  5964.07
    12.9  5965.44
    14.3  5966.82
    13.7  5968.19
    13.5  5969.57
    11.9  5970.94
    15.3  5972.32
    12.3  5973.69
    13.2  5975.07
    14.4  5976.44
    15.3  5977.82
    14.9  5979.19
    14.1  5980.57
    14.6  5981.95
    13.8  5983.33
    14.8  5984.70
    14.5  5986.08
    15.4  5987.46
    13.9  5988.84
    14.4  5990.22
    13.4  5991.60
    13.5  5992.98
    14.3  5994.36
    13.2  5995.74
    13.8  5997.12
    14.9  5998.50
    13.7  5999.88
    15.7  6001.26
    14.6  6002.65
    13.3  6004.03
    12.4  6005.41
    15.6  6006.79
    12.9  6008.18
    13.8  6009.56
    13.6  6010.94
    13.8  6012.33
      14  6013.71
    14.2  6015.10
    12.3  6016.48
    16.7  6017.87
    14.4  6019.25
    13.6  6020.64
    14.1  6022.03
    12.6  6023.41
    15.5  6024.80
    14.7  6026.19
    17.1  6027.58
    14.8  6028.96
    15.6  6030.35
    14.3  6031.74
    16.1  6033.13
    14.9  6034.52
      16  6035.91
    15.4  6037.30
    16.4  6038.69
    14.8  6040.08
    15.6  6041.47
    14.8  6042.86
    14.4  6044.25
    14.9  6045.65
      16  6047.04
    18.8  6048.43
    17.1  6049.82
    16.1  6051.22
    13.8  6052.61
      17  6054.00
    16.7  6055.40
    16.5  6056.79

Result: 0.17 mag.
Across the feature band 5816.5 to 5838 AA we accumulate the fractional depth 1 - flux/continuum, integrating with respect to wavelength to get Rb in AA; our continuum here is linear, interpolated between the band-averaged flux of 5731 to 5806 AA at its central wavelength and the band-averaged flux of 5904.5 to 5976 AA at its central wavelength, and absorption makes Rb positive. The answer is -0.56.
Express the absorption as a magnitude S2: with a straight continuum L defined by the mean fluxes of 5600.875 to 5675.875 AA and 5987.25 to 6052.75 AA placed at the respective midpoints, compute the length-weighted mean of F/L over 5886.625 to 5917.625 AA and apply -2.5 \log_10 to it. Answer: 0.37 mag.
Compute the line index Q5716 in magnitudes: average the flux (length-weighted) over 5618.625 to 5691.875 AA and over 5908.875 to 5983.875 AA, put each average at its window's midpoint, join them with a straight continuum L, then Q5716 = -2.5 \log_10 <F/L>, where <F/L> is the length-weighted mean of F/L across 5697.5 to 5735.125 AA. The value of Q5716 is -0.08 mag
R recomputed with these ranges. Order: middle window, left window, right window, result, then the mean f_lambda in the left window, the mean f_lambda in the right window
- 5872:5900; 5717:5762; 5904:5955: 0.305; 14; 13.1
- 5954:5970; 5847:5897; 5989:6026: 0.034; 11.9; 14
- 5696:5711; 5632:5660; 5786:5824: 0.011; 12.4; 14.2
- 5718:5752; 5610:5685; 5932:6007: -0.102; 12.1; 13.8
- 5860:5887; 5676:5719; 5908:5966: 0.045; 13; 13.1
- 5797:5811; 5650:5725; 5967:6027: -0.096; 12.9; 14.1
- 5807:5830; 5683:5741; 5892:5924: -0.214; 13.2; 10.8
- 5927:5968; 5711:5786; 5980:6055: 0.080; 13.7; 14.7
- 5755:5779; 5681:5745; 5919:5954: -0.043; 13.3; 13.5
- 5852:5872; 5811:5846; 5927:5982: 0.102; 14.5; 13.6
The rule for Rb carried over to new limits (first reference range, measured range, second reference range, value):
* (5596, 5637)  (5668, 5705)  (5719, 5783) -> -0.62 AA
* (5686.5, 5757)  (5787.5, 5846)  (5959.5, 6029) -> -3.29 AA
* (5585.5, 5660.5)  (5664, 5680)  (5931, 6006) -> -0.92 AA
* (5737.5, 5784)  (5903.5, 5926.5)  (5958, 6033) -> 2.72 AA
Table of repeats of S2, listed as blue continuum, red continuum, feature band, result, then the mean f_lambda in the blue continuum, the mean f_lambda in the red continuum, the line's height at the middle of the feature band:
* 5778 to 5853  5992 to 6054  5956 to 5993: 0.07 mag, 14.2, 14.8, 14.6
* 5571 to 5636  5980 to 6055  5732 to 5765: -0.14 mag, 11.3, 14.7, 12.5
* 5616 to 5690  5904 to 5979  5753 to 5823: -0.11 mag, 12.2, 13.2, 12.6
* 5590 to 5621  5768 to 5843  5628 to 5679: -0.08 mag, 10.7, 14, 11.5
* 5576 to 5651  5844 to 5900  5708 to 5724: -0.17 mag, 11.4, 11.8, 11.5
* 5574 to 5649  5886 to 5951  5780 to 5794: -0.11 mag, 11.4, 11.8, 11.6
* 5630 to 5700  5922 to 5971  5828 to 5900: 0.06 mag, 12.5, 13.4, 13.1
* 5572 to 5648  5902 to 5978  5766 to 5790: -0.07 mag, 11.4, 13.1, 12.3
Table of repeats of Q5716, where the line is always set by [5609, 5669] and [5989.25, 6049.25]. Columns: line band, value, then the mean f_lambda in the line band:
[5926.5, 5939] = 0.02 mag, 13.8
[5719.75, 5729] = -0.07 mag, 13.4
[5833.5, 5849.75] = -0.10 mag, 14.6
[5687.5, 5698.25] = -0.04 mag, 12.8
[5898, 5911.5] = 0.27 mag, 10.8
